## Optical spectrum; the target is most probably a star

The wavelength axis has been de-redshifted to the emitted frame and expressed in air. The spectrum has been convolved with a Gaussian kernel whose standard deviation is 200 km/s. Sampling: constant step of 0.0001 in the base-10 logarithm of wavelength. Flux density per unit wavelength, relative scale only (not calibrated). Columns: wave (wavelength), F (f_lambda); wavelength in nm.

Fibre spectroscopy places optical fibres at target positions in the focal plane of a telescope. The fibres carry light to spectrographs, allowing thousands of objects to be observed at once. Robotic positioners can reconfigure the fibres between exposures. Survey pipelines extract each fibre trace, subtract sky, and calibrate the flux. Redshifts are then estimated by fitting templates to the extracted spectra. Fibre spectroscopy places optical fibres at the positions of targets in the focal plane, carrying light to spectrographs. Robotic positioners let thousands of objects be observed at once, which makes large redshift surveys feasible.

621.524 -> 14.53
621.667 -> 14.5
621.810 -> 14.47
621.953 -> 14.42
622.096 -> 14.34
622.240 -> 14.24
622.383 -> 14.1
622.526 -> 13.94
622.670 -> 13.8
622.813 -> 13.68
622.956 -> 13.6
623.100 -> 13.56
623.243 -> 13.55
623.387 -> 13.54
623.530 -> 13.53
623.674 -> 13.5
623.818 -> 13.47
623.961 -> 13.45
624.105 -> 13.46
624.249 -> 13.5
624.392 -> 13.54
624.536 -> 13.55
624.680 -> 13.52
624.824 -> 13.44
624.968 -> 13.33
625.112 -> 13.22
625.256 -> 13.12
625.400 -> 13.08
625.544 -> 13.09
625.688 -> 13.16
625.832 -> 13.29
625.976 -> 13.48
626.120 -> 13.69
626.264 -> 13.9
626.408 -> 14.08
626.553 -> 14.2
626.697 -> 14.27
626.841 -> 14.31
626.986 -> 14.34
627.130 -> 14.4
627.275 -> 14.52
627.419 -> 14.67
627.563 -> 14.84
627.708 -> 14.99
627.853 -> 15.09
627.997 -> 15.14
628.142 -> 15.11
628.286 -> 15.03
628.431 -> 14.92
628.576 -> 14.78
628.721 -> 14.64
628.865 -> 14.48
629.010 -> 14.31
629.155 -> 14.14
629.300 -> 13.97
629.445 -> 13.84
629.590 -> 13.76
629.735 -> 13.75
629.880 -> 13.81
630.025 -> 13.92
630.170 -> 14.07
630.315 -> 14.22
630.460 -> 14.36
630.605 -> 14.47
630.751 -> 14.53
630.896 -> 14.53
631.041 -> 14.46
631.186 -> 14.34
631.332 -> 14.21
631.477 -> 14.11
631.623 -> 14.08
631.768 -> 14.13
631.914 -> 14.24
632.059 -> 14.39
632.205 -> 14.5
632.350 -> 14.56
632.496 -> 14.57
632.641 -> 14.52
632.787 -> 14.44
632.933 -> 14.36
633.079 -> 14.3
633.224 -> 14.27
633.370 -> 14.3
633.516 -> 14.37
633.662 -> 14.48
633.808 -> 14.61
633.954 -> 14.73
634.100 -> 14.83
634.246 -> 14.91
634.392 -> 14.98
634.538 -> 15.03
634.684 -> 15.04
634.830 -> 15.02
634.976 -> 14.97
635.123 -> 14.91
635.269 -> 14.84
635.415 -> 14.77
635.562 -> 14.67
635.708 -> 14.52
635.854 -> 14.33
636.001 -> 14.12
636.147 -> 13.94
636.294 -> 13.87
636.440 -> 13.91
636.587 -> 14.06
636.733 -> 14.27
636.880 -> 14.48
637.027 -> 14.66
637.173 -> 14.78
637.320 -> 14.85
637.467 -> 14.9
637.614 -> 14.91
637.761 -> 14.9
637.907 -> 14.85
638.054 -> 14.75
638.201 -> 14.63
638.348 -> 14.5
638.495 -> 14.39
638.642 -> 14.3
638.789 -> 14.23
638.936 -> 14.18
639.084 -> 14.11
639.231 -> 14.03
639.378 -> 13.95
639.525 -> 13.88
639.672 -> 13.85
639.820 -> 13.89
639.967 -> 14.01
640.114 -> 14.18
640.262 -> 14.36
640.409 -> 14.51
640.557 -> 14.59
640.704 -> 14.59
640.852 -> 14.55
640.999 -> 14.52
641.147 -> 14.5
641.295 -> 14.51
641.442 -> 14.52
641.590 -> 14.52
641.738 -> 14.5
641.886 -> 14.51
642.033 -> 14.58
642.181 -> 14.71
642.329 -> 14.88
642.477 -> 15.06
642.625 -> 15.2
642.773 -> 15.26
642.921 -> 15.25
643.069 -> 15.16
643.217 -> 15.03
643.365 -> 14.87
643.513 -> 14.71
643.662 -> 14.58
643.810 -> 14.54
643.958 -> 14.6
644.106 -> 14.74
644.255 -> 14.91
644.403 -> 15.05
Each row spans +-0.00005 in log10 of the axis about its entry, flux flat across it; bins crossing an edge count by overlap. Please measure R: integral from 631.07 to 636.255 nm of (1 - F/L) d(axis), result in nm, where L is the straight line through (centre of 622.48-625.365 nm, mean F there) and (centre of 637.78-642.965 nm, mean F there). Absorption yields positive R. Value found -0.16 nm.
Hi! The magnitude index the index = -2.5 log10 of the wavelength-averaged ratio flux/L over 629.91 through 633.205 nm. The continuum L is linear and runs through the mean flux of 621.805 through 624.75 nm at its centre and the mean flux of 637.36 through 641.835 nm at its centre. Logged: -0.02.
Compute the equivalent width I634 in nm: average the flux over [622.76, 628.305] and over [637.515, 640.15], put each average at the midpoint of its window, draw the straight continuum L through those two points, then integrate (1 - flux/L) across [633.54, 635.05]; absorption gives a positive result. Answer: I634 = -0.07 nm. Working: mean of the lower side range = 13.9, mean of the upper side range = 14.3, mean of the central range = 14.8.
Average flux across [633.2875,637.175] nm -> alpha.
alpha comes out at 14.6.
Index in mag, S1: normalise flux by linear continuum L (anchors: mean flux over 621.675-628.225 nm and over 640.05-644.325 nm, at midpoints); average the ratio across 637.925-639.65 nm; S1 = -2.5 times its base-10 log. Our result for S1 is 0.02 mag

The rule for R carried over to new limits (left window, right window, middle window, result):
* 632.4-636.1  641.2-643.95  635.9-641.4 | 0.13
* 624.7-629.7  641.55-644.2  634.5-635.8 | -0.03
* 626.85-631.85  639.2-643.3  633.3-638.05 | -0.05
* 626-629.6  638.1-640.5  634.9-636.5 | -0.02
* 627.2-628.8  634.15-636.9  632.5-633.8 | 0.02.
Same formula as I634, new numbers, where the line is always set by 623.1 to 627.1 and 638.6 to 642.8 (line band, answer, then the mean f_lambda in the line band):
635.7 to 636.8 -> 0.01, 14.1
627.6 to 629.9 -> -0.12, 14.5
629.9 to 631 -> -0.03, 14.3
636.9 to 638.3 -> -0.05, 14.8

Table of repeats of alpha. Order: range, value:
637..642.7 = 14.5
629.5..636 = 14.5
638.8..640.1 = 14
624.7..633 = 14.2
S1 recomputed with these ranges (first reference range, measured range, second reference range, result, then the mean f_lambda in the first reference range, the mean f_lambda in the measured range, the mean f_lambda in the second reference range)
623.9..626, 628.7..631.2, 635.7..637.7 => -0.031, 13.3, 14.2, 14.4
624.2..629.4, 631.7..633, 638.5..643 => -0.013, 14.1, 14.4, 14.5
